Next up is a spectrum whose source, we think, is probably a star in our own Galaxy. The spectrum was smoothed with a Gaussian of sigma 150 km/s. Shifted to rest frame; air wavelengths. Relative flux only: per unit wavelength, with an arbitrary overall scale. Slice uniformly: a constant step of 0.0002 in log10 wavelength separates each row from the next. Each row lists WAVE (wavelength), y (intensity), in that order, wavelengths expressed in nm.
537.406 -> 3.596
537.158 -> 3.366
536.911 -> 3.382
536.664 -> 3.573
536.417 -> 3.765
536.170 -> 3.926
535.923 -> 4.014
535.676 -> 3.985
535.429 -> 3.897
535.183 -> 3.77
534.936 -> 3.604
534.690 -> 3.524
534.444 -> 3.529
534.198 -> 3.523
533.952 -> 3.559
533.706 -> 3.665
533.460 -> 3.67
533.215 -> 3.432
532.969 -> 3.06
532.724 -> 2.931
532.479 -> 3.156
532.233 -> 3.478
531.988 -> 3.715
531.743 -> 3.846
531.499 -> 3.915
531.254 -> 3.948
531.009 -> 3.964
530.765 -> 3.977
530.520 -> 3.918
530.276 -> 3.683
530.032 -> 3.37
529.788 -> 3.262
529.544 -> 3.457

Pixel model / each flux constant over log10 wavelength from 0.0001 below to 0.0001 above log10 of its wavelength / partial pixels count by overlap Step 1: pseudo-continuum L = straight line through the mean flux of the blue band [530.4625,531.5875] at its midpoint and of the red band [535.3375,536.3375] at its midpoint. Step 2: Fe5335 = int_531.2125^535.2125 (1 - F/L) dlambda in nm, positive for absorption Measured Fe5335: 0.42 nm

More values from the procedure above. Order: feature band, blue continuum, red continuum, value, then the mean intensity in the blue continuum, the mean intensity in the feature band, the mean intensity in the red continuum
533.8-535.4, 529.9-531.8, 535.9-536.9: 0.07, 3.82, 3.61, 3.75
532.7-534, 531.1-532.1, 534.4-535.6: 0.12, 3.86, 3.41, 3.69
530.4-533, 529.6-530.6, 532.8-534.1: -0.11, 3.54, 3.65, 3.46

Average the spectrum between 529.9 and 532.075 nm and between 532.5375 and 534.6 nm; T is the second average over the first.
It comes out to 0.90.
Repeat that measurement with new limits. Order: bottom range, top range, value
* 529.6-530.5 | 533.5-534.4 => 1.03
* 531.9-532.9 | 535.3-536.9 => 1.16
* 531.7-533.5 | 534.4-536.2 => 1.12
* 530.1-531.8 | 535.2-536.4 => 1.01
